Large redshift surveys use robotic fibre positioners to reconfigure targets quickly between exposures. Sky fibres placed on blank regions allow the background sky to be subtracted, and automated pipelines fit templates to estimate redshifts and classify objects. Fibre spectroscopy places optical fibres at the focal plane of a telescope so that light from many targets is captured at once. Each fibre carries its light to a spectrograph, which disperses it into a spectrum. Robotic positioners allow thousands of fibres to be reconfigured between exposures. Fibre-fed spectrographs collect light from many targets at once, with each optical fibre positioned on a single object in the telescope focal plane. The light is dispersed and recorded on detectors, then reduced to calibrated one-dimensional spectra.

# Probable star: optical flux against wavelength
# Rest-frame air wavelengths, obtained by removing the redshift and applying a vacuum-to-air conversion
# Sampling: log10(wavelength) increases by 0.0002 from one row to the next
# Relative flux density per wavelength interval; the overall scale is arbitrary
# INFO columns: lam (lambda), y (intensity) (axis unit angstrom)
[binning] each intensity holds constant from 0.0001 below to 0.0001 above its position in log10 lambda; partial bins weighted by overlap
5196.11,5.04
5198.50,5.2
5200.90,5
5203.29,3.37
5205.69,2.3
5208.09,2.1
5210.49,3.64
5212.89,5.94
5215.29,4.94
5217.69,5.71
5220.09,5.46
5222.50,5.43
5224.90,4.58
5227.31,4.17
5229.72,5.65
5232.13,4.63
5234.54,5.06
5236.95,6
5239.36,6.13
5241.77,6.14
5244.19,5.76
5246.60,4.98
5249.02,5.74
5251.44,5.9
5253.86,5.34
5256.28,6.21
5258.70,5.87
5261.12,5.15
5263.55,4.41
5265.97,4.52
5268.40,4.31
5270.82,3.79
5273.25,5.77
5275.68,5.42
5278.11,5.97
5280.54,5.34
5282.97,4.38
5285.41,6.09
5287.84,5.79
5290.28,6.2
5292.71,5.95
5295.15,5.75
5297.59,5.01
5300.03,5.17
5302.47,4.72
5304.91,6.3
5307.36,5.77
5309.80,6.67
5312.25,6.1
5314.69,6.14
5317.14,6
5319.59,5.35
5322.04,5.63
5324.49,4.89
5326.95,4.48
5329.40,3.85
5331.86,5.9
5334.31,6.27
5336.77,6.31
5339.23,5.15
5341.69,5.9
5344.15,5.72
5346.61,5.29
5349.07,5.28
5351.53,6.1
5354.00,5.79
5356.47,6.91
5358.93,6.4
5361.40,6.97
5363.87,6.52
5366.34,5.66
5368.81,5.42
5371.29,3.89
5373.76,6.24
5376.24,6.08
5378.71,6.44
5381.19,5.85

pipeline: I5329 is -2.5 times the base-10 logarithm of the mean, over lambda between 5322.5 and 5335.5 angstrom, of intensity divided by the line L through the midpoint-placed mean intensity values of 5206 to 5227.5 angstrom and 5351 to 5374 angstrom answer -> 0.11 mag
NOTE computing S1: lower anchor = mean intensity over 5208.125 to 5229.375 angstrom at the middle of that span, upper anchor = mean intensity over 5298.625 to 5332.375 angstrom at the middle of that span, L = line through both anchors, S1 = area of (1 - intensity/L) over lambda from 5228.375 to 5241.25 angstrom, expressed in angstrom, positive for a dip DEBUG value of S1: -1.4 angstrom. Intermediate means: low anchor 4.85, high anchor 5.49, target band 5.52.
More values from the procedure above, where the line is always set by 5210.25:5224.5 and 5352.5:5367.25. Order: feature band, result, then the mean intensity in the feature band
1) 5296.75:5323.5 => 1.23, 5.72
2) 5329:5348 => 1.82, 5.62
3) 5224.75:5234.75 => 1.01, 4.82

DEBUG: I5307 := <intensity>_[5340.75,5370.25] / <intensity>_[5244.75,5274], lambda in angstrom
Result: 1.2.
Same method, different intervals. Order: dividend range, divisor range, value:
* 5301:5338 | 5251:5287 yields 1.08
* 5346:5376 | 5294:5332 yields 1.08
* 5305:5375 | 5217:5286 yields 1.08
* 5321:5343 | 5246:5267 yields 1.00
